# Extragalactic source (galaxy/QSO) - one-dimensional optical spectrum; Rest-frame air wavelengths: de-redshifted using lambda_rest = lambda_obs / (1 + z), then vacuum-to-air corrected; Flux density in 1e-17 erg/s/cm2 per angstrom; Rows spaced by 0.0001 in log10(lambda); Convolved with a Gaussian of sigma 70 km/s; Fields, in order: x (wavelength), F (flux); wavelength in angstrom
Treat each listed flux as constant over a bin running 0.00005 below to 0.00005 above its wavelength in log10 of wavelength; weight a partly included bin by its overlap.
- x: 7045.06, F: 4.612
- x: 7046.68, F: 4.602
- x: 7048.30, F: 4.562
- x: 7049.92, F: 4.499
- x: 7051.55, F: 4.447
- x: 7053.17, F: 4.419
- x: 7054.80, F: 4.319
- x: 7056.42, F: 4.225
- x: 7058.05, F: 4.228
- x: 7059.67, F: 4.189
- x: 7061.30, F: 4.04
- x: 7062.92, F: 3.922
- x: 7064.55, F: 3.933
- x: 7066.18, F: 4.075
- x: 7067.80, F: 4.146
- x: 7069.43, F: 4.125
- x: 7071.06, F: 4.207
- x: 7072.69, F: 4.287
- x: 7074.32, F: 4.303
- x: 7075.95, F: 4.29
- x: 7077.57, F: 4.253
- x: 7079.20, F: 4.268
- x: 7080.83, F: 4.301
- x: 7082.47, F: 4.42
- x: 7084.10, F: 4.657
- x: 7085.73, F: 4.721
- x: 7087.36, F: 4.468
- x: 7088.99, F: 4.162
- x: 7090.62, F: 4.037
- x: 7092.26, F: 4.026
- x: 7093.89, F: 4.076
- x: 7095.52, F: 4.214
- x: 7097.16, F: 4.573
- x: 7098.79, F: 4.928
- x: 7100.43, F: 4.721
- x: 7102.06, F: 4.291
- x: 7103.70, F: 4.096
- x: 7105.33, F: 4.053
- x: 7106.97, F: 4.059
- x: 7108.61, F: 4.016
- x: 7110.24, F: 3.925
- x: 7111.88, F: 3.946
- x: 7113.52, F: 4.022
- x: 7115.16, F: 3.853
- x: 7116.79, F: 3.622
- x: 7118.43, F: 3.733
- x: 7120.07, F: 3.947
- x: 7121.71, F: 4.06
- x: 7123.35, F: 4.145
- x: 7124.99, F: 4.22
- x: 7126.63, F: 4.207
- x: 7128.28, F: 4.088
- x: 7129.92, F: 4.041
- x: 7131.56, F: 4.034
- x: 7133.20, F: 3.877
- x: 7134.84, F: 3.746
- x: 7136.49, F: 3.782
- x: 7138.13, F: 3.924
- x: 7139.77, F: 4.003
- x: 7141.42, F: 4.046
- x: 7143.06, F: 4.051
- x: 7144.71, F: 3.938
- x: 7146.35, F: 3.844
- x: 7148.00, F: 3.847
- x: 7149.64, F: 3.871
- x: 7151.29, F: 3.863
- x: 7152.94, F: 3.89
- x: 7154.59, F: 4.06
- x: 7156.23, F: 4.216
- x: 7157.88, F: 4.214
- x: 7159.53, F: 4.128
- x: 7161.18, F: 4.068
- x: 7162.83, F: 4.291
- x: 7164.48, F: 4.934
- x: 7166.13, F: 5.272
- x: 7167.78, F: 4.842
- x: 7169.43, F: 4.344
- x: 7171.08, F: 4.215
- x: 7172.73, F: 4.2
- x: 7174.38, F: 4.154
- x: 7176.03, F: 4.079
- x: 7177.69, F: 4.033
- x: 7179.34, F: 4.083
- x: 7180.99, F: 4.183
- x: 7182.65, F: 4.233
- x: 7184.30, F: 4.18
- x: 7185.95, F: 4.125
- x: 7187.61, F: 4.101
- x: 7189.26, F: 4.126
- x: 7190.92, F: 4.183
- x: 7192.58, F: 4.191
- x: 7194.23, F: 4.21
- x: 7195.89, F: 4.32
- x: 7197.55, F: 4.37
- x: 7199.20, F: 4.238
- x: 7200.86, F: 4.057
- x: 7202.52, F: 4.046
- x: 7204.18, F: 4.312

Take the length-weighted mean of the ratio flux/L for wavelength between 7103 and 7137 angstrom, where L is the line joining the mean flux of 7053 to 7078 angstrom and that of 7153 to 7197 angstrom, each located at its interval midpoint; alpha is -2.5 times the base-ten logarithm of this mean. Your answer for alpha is 0.065 mag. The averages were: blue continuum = 4.18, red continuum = 4.26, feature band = 3.98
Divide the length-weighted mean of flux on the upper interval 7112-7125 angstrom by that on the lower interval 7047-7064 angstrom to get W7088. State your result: 0.92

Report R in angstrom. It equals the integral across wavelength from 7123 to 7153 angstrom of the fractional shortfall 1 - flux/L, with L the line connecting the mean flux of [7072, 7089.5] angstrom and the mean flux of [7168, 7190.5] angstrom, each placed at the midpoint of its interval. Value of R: 2.1 angstrom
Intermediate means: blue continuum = 4.38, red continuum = 4.18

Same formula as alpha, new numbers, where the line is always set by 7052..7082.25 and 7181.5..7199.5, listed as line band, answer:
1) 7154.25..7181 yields -0.03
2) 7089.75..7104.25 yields -0.03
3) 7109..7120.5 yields 0.09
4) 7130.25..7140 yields 0.08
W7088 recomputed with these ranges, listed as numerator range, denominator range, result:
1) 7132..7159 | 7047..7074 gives 0.93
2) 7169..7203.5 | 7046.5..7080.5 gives 0.98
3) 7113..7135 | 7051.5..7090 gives 0.93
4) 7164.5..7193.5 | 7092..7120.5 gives 1.04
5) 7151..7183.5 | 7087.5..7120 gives 1.03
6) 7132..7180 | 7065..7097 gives 0.97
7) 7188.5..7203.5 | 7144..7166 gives 1.02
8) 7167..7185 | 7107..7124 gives 1.08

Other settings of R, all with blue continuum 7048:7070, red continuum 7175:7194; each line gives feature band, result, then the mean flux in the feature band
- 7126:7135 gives 0.3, 4.01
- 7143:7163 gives 0.7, 4.01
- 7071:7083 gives -0.3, 4.29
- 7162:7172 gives -1.2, 4.65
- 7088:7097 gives 0.1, 4.14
